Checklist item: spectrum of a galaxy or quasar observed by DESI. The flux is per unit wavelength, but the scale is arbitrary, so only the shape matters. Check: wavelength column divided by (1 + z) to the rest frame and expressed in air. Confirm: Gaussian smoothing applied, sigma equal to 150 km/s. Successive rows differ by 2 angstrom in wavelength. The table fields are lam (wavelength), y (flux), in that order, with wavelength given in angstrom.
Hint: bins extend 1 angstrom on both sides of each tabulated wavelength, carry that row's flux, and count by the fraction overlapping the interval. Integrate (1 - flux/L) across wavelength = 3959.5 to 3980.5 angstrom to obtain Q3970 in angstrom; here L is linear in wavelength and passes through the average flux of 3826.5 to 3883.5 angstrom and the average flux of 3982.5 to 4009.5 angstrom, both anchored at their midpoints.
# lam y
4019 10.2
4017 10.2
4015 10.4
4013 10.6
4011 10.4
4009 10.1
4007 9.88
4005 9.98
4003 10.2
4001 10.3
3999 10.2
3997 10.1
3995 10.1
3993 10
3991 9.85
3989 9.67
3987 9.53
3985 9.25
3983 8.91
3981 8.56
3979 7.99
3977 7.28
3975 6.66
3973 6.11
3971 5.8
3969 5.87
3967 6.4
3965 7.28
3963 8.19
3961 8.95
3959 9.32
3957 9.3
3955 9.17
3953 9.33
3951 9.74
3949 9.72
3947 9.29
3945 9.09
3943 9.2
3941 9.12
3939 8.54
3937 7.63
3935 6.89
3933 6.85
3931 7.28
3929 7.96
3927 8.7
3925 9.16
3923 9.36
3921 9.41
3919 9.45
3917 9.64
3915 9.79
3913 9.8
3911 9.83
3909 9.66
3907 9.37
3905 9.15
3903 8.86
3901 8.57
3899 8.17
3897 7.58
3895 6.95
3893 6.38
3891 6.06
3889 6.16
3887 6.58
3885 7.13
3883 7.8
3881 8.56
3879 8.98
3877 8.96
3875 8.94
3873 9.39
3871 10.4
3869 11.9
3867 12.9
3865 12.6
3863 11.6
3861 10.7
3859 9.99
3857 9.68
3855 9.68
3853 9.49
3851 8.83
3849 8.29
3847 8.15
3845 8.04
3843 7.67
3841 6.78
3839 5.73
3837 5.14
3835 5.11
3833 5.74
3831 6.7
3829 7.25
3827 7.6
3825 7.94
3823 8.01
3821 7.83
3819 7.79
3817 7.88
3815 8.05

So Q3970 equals 5.47 angstrom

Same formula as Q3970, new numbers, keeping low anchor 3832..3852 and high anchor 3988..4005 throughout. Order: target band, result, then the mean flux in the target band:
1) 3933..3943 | 0.9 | 8.04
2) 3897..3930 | -3.0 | 9.13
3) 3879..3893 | 1.2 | 7.14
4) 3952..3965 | 0.5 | 8.91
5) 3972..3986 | 2.7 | 7.82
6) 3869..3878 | -2.5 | 9.7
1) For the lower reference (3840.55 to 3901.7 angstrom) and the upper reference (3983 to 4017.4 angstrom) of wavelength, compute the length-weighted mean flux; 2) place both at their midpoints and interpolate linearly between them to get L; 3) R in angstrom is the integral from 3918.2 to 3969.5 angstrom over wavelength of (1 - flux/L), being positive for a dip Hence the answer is 5.2 angstrom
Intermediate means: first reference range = 8.82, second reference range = 10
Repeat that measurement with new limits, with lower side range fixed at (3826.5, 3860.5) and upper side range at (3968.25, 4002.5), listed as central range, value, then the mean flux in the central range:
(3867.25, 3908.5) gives -2.2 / 8.39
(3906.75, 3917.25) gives -2.0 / 9.71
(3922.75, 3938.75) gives 0.6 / 7.94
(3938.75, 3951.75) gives -1.4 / 9.27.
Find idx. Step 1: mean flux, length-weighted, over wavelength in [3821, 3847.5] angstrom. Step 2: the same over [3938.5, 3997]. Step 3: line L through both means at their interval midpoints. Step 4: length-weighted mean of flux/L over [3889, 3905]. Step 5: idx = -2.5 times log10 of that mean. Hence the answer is 0.03 mag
